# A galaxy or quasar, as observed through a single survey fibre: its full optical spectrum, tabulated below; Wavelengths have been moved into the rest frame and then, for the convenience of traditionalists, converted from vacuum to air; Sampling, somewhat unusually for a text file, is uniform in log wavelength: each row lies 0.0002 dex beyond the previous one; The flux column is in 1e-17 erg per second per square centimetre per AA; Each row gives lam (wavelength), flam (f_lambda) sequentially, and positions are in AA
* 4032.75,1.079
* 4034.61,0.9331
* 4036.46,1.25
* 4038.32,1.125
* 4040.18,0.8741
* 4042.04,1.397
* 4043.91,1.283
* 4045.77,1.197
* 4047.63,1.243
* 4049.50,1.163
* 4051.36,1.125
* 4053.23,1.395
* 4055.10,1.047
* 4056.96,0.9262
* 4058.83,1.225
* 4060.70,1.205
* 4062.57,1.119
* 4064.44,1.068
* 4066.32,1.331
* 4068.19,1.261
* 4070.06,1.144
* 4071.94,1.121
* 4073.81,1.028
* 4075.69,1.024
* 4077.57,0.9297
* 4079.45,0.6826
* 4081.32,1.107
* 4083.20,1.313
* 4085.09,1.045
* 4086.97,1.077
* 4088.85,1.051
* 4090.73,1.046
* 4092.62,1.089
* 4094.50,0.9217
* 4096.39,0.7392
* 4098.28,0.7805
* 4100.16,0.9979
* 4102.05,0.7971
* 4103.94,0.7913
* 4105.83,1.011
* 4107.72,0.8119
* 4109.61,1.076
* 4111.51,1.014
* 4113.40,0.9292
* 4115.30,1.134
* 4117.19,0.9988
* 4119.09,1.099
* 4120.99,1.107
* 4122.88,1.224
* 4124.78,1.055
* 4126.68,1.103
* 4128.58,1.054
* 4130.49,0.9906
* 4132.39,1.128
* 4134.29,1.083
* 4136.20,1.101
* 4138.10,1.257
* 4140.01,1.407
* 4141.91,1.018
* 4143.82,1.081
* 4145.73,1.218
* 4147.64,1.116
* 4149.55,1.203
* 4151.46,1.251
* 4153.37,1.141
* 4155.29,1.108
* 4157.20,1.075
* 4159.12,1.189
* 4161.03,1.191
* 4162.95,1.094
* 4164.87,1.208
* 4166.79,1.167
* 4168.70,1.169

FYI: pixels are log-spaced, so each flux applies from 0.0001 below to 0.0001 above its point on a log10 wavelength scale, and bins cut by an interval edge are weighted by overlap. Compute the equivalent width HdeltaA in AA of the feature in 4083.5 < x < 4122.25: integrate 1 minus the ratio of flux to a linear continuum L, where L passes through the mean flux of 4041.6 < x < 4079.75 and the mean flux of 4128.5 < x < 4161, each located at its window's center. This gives 5.4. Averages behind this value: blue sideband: 1.14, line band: 0.983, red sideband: 1.15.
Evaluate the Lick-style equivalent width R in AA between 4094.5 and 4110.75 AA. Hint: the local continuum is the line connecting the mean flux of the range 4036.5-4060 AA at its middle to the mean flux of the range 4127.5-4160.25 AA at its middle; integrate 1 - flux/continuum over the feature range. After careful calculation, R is 3.9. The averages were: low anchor 1.17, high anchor 1.14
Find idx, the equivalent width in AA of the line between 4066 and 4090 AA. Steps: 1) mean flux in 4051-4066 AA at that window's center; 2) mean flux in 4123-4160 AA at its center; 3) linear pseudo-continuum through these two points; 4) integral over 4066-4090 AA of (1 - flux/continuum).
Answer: 1.37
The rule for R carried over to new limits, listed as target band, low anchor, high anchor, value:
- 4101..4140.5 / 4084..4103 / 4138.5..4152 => 1.0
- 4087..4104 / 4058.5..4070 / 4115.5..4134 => 3.2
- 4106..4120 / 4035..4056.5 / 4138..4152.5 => 2.1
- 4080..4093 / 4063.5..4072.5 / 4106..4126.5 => 0.5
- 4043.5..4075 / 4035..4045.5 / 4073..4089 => -1.7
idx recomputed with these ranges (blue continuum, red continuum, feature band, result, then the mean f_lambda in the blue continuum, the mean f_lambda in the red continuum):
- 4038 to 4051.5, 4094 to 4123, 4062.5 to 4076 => -0.6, 1.18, 0.958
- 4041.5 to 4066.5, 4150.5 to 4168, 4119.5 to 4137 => 1.1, 1.19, 1.16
